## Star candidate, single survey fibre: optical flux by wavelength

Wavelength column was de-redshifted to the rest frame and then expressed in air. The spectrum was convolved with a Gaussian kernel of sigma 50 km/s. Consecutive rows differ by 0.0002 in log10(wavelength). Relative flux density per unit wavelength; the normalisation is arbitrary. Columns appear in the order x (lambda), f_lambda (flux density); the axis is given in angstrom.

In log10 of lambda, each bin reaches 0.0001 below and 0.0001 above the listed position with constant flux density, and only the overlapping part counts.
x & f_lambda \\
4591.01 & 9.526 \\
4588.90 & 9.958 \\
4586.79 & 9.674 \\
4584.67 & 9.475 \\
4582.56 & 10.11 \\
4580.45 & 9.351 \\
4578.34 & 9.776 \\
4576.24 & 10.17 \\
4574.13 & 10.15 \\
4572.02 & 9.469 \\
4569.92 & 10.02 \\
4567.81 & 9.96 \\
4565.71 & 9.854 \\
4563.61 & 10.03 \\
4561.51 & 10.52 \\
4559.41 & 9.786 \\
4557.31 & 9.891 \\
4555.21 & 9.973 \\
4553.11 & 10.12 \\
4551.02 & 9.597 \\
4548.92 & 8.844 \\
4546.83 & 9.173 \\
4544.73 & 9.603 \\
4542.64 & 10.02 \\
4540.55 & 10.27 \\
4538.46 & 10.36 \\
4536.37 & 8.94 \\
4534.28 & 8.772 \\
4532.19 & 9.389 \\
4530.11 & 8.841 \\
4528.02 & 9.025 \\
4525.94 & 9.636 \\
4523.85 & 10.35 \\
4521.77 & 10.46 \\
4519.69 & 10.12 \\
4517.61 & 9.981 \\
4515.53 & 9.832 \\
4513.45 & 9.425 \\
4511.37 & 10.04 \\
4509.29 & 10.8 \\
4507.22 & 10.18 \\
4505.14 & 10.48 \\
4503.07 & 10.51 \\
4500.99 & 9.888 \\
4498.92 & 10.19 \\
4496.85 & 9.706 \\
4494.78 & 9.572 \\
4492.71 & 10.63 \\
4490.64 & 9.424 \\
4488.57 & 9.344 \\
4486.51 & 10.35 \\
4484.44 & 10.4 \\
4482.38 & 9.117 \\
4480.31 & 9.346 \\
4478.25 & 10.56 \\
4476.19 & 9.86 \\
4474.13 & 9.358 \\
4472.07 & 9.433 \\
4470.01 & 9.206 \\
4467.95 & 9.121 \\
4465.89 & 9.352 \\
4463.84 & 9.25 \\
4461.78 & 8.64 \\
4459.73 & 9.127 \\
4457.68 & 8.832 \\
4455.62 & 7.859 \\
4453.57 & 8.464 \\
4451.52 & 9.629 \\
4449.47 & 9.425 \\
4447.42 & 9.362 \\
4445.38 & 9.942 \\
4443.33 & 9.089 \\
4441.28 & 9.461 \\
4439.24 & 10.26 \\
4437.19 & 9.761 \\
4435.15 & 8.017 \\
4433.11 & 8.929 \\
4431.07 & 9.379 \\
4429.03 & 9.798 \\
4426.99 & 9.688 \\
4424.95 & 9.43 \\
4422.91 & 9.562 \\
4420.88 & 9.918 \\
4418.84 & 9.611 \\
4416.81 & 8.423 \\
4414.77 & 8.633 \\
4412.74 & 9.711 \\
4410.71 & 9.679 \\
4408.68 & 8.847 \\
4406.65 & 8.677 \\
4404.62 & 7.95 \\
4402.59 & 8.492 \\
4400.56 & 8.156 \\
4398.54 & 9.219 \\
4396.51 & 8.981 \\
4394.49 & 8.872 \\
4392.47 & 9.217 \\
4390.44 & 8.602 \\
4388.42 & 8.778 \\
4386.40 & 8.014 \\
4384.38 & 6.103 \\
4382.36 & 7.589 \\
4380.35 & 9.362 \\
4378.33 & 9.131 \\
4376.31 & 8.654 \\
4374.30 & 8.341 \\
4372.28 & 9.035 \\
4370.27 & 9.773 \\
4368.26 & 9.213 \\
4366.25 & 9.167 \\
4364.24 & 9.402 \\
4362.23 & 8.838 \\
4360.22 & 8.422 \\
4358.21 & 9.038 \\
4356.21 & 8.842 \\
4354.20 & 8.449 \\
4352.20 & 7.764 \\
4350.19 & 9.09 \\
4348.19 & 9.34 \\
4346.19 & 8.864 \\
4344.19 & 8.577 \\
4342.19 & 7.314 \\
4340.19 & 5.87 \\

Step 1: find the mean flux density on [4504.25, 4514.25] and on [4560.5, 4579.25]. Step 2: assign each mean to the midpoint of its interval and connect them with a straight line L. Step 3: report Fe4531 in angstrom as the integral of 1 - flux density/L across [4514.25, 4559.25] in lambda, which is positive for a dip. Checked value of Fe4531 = 1.9 angstrom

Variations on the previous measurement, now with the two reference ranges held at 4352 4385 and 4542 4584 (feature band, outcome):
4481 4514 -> -1.96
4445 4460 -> 0.24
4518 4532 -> -0.19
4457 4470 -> 0.25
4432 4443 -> -0.21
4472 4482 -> -0.40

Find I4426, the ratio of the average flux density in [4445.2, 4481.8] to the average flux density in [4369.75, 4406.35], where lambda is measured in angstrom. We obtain 1.1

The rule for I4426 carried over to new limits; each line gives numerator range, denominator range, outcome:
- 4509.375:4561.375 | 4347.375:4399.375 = 1.11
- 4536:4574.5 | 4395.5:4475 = 1.07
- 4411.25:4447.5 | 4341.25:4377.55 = 1.07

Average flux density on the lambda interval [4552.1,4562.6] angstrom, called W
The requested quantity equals 10.1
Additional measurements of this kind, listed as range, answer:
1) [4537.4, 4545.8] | 10.1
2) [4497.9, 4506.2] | 10.3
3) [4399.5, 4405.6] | 8.21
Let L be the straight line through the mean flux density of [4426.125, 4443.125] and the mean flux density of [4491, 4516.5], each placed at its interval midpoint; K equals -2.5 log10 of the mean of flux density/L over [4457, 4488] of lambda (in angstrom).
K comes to 0.034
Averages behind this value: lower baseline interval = 9.39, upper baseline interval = 10.1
